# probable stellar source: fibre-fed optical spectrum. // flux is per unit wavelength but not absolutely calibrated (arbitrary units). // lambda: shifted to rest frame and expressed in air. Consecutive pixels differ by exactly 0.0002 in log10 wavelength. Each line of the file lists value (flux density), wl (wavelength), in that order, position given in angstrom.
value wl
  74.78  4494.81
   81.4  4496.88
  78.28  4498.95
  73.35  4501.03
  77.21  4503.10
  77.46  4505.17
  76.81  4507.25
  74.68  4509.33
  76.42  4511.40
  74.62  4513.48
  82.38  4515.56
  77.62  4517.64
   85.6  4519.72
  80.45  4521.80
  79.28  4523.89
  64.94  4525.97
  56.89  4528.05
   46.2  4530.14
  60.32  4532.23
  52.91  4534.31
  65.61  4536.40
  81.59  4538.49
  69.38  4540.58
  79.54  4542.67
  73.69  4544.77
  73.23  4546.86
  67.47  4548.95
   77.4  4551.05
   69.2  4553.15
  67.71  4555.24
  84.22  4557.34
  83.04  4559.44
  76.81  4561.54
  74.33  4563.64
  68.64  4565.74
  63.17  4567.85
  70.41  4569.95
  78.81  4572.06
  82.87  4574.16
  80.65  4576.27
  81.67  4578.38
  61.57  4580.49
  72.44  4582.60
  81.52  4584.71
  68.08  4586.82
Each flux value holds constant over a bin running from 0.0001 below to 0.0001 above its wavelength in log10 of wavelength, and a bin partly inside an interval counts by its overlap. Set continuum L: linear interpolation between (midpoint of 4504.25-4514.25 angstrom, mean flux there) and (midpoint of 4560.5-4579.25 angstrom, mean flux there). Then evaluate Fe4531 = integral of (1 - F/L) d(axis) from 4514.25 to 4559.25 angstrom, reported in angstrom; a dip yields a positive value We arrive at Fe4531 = 2.48 angstrom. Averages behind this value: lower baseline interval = 76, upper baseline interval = 75.2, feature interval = 71.5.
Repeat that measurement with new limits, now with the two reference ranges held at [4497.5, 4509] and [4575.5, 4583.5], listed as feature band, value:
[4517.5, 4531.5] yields 1.19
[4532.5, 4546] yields 0.97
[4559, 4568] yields 0.11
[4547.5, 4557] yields 0.41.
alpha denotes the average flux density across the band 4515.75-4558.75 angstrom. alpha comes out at 71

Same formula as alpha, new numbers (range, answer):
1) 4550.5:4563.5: 76.2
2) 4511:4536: 69.5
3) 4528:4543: 63.8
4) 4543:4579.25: 74.9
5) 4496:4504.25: 77.5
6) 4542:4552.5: 73.8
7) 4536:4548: 74.2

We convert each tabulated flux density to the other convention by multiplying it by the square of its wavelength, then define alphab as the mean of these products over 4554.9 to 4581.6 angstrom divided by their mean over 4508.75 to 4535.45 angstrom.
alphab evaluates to 1.09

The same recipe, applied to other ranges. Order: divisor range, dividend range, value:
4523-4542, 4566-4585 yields 1.18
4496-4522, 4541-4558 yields 0.96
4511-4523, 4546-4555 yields 0.91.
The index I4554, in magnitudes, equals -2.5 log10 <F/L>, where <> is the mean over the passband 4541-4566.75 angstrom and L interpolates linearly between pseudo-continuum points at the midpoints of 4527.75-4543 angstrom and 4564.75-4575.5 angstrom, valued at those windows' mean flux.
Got -0.09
